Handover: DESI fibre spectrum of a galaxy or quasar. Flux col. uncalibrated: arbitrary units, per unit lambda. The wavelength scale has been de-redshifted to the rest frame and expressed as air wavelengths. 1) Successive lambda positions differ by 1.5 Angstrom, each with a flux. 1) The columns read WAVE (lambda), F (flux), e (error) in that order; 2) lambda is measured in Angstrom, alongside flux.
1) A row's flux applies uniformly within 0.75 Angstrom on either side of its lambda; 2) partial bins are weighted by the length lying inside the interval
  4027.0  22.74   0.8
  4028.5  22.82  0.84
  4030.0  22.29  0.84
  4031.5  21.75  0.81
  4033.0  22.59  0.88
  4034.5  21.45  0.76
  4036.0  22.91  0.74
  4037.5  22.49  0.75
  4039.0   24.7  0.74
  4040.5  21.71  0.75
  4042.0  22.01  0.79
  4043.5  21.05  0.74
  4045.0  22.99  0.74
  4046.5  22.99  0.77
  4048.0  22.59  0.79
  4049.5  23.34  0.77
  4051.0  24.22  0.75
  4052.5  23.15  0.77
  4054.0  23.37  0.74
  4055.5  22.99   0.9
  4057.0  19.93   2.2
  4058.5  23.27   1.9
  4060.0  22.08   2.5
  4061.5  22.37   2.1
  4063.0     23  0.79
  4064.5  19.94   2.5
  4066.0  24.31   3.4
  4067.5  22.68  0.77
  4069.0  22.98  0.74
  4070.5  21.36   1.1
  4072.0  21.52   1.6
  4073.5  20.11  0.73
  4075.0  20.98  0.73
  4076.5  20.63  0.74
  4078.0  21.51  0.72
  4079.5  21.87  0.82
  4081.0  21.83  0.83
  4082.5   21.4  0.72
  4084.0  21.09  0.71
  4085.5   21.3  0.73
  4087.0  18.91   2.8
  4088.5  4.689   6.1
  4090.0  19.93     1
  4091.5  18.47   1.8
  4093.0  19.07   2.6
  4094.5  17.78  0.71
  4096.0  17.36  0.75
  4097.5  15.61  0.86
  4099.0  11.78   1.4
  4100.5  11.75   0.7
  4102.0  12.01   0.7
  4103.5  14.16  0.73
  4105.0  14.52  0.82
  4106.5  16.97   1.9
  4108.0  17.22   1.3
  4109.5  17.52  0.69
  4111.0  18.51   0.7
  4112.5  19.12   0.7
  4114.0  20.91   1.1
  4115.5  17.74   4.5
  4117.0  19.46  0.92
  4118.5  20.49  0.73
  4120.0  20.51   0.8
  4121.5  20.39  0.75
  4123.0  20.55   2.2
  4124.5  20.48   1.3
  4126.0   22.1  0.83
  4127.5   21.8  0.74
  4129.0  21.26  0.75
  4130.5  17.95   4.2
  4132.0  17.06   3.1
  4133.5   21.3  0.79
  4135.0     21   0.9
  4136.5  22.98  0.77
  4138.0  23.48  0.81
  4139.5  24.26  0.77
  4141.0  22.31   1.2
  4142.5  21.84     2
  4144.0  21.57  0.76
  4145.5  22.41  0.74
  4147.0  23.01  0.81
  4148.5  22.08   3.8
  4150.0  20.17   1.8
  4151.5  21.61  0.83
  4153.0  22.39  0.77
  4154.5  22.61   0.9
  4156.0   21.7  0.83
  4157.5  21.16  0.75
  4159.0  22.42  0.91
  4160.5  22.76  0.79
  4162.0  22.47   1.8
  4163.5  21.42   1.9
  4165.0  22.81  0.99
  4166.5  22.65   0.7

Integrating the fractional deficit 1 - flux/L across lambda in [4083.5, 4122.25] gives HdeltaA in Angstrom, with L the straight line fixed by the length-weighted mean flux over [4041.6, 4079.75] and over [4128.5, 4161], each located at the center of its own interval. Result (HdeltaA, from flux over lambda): 8.4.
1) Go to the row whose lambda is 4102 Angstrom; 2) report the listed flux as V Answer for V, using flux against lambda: 12.01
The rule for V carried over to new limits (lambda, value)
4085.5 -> 21.3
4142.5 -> 21.84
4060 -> 22.08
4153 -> 22.39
